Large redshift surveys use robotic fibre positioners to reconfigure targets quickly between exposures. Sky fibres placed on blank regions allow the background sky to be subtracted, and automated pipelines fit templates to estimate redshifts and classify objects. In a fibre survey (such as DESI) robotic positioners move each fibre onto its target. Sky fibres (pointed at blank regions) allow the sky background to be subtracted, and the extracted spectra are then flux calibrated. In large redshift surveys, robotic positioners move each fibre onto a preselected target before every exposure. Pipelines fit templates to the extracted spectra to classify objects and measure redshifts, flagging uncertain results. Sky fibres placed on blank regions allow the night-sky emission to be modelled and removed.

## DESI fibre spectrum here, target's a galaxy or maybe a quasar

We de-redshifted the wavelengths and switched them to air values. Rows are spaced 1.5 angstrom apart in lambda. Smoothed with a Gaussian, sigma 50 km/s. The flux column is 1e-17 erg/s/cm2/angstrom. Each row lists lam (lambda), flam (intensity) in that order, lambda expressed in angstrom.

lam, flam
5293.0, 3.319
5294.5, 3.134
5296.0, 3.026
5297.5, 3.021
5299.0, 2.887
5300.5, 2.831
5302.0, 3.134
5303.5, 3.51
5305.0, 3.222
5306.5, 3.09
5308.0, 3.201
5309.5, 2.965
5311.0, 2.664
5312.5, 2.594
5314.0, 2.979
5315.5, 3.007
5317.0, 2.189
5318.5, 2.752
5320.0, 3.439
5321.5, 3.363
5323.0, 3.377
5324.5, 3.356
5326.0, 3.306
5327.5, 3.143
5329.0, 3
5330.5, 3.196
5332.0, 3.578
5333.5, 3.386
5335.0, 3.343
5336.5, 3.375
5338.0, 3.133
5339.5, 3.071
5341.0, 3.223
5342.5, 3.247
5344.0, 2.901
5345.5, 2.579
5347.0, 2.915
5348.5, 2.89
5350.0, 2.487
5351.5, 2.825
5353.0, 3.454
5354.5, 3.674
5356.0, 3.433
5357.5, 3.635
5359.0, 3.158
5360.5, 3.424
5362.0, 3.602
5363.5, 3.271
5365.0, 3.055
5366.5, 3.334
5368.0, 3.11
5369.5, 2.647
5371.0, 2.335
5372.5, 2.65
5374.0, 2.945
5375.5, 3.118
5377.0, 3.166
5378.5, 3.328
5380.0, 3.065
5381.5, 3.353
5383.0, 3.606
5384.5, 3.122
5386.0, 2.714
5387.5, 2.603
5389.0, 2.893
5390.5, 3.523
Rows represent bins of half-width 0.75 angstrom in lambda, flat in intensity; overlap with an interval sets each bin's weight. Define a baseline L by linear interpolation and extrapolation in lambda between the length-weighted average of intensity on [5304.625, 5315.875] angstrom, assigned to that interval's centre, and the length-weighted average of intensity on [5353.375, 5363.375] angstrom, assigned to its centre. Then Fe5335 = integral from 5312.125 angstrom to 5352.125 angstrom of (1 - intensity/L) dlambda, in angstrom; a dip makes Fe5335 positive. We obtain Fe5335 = 1.5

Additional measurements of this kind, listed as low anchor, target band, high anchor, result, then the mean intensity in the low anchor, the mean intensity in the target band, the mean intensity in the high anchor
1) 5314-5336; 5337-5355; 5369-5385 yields 0.5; 3.17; 3.03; 3.04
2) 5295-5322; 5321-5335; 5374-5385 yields -1.1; 2.99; 3.3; 3.23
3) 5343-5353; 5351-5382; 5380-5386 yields -1.3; 2.83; 3.17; 3.24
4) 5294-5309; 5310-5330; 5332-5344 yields 1.0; 3.1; 3.01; 3.25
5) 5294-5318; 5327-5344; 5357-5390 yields -1.2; 2.96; 3.23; 3.1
